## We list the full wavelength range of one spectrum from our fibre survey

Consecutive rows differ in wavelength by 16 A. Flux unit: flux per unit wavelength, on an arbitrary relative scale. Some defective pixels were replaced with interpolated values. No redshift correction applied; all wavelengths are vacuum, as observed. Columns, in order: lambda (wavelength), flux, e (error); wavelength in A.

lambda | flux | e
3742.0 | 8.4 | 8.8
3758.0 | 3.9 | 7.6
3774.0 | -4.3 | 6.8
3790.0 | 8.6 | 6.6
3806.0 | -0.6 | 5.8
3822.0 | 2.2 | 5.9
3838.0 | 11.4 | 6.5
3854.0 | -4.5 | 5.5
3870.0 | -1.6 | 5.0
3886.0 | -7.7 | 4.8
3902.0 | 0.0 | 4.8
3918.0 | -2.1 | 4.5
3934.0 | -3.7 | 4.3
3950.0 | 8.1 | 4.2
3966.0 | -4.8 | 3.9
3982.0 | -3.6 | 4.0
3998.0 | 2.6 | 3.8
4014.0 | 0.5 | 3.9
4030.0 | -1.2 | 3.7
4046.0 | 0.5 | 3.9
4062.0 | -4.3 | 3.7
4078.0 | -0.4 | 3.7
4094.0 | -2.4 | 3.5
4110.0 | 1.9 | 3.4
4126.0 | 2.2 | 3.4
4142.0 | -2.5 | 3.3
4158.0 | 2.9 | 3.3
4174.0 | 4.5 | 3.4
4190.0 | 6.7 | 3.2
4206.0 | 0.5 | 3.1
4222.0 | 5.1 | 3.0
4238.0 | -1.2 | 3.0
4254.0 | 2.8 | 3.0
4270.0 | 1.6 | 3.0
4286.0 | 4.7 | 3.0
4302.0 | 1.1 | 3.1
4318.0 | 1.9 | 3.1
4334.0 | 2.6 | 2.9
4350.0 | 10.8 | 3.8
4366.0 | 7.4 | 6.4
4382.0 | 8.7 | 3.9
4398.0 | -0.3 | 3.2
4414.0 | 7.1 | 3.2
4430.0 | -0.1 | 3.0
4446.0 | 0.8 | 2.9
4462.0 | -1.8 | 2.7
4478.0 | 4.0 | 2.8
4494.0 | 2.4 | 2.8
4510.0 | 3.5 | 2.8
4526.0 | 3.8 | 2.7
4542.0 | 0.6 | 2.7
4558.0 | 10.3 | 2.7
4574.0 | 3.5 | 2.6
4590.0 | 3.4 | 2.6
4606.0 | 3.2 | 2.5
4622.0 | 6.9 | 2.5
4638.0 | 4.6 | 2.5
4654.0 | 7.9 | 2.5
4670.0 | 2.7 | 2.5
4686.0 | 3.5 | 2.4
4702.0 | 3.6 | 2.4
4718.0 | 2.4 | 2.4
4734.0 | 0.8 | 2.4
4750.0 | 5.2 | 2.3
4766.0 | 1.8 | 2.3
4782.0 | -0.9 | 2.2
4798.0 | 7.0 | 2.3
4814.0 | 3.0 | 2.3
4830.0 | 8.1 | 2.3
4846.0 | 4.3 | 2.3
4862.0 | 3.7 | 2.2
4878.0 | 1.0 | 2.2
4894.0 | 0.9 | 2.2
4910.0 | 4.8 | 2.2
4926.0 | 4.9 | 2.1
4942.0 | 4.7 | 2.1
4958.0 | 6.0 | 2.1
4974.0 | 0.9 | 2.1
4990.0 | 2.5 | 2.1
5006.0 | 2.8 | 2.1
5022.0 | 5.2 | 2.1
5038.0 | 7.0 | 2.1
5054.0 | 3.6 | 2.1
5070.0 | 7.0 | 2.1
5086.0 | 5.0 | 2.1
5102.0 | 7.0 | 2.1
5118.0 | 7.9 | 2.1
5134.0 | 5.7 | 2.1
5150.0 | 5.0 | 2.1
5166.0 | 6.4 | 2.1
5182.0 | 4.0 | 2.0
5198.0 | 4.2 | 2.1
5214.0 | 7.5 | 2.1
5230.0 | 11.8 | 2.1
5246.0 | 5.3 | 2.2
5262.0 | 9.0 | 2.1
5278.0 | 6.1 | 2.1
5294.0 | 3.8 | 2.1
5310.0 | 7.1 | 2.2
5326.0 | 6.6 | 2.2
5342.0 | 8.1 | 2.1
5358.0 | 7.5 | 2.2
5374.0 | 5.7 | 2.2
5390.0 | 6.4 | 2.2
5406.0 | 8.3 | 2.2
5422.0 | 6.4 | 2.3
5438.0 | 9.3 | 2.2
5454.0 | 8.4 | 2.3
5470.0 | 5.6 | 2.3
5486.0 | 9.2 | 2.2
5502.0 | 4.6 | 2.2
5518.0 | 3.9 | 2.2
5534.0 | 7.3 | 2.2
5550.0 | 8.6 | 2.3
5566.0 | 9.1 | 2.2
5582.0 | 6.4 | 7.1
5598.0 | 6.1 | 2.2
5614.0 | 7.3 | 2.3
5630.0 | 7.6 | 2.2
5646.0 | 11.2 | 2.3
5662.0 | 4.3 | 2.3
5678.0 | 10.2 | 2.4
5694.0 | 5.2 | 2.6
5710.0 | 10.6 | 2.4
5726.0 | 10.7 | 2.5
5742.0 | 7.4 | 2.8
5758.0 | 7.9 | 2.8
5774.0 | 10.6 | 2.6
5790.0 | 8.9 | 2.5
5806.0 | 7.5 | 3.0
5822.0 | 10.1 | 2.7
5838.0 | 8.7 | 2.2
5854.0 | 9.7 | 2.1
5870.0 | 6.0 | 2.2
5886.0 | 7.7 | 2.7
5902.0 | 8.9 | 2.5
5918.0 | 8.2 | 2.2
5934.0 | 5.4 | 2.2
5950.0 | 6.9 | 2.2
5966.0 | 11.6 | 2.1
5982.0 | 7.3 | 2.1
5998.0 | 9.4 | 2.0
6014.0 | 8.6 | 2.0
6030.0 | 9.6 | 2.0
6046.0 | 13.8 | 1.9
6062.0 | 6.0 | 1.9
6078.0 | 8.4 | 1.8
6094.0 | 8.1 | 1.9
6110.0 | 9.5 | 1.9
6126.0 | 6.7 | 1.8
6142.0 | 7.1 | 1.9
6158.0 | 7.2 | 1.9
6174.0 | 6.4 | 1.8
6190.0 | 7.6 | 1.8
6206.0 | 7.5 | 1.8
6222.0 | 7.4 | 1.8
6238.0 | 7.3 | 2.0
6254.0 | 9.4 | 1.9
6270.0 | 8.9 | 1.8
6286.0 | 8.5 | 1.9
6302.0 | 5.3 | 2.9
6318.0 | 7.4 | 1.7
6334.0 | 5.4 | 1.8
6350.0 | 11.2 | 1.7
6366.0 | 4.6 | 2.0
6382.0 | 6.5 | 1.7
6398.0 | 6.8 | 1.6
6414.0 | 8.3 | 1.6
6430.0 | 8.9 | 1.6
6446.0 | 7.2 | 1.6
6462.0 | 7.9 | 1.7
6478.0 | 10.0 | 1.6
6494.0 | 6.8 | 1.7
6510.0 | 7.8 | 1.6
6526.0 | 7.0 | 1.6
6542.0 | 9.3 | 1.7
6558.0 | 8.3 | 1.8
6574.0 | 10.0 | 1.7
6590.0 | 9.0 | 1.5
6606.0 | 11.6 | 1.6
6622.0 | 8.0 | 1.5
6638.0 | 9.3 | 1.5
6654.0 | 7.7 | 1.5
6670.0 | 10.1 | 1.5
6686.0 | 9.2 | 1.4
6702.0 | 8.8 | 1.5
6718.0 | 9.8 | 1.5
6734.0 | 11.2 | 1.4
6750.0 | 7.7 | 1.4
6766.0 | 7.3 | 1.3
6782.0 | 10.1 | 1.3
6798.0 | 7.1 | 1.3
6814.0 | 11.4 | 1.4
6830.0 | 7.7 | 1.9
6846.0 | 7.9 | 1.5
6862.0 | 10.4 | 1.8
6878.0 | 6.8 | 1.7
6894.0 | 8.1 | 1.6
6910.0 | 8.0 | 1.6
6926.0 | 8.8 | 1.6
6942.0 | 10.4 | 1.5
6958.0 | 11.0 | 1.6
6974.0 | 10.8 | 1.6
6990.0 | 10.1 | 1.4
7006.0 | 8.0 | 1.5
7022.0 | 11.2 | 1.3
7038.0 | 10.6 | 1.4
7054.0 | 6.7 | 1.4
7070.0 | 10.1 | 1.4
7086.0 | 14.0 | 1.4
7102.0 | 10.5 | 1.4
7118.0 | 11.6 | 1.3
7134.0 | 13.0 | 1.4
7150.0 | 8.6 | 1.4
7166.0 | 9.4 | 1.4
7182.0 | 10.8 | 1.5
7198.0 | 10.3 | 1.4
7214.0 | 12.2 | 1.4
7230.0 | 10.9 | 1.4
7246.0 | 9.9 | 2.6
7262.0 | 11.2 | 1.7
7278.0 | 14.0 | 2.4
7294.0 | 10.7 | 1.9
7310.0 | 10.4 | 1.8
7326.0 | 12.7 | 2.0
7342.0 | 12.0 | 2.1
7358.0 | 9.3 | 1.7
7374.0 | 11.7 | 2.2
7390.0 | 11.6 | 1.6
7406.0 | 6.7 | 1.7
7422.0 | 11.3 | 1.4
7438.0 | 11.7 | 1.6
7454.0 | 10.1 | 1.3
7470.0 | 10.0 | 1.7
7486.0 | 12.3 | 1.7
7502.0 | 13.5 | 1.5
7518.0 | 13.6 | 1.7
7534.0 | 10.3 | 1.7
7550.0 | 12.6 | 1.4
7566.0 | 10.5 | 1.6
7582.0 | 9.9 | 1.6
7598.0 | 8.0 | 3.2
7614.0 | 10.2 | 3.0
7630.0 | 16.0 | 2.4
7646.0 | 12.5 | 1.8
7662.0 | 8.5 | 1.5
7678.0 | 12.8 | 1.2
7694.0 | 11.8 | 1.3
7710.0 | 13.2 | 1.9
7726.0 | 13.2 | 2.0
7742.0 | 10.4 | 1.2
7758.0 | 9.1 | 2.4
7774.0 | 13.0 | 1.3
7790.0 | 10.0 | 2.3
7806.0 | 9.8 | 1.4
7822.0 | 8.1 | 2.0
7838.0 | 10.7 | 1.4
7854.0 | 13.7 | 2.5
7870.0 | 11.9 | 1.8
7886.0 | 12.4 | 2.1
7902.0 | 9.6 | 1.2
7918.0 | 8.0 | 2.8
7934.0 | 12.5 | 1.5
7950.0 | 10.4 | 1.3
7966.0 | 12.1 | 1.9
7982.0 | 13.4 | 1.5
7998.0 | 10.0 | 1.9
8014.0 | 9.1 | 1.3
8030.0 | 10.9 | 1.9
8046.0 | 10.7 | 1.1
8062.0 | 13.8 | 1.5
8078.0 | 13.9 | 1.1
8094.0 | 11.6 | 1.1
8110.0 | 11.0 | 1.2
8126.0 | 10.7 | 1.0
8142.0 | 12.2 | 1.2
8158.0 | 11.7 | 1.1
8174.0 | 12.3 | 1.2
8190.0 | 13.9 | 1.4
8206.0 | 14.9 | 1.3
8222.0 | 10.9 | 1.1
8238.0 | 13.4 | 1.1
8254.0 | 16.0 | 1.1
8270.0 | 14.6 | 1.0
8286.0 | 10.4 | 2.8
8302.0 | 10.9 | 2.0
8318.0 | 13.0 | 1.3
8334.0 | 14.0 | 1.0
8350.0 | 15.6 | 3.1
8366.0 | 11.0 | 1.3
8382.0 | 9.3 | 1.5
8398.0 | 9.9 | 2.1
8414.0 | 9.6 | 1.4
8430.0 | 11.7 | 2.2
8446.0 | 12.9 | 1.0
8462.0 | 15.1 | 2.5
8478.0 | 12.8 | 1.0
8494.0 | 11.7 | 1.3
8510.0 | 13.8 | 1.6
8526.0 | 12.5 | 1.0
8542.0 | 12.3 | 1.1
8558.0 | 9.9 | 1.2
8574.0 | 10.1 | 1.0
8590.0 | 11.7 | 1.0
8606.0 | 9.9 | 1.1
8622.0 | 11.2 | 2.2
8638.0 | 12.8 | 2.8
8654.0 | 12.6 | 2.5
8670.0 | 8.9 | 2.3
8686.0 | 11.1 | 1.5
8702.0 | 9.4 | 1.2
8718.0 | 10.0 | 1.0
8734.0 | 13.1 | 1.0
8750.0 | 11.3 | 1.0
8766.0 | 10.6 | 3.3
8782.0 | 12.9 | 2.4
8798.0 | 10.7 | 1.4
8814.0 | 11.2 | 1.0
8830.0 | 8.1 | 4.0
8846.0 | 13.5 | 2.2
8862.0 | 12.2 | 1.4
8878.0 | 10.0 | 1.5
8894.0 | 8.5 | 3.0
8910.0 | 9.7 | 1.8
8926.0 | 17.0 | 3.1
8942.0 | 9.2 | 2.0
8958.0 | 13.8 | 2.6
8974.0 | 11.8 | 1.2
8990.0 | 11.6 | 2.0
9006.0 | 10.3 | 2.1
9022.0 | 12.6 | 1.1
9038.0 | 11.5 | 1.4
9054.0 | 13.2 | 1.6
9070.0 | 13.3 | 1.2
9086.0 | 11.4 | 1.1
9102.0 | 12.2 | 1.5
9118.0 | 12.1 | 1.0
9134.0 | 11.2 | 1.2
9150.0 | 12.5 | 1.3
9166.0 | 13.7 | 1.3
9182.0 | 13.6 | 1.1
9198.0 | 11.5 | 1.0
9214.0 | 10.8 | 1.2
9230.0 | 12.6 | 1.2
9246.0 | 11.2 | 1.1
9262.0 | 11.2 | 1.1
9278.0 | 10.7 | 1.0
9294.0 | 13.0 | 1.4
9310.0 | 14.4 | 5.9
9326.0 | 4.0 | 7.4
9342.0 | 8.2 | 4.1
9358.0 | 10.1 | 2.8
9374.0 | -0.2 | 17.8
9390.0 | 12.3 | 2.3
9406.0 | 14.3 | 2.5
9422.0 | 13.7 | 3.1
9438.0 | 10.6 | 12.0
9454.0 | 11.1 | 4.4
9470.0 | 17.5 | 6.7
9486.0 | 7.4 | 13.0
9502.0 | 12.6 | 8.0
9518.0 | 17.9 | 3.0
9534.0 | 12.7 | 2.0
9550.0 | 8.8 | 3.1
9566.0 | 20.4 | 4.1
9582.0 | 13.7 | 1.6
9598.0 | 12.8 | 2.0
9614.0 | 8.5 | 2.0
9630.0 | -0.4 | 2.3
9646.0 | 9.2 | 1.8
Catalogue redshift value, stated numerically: 0.26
